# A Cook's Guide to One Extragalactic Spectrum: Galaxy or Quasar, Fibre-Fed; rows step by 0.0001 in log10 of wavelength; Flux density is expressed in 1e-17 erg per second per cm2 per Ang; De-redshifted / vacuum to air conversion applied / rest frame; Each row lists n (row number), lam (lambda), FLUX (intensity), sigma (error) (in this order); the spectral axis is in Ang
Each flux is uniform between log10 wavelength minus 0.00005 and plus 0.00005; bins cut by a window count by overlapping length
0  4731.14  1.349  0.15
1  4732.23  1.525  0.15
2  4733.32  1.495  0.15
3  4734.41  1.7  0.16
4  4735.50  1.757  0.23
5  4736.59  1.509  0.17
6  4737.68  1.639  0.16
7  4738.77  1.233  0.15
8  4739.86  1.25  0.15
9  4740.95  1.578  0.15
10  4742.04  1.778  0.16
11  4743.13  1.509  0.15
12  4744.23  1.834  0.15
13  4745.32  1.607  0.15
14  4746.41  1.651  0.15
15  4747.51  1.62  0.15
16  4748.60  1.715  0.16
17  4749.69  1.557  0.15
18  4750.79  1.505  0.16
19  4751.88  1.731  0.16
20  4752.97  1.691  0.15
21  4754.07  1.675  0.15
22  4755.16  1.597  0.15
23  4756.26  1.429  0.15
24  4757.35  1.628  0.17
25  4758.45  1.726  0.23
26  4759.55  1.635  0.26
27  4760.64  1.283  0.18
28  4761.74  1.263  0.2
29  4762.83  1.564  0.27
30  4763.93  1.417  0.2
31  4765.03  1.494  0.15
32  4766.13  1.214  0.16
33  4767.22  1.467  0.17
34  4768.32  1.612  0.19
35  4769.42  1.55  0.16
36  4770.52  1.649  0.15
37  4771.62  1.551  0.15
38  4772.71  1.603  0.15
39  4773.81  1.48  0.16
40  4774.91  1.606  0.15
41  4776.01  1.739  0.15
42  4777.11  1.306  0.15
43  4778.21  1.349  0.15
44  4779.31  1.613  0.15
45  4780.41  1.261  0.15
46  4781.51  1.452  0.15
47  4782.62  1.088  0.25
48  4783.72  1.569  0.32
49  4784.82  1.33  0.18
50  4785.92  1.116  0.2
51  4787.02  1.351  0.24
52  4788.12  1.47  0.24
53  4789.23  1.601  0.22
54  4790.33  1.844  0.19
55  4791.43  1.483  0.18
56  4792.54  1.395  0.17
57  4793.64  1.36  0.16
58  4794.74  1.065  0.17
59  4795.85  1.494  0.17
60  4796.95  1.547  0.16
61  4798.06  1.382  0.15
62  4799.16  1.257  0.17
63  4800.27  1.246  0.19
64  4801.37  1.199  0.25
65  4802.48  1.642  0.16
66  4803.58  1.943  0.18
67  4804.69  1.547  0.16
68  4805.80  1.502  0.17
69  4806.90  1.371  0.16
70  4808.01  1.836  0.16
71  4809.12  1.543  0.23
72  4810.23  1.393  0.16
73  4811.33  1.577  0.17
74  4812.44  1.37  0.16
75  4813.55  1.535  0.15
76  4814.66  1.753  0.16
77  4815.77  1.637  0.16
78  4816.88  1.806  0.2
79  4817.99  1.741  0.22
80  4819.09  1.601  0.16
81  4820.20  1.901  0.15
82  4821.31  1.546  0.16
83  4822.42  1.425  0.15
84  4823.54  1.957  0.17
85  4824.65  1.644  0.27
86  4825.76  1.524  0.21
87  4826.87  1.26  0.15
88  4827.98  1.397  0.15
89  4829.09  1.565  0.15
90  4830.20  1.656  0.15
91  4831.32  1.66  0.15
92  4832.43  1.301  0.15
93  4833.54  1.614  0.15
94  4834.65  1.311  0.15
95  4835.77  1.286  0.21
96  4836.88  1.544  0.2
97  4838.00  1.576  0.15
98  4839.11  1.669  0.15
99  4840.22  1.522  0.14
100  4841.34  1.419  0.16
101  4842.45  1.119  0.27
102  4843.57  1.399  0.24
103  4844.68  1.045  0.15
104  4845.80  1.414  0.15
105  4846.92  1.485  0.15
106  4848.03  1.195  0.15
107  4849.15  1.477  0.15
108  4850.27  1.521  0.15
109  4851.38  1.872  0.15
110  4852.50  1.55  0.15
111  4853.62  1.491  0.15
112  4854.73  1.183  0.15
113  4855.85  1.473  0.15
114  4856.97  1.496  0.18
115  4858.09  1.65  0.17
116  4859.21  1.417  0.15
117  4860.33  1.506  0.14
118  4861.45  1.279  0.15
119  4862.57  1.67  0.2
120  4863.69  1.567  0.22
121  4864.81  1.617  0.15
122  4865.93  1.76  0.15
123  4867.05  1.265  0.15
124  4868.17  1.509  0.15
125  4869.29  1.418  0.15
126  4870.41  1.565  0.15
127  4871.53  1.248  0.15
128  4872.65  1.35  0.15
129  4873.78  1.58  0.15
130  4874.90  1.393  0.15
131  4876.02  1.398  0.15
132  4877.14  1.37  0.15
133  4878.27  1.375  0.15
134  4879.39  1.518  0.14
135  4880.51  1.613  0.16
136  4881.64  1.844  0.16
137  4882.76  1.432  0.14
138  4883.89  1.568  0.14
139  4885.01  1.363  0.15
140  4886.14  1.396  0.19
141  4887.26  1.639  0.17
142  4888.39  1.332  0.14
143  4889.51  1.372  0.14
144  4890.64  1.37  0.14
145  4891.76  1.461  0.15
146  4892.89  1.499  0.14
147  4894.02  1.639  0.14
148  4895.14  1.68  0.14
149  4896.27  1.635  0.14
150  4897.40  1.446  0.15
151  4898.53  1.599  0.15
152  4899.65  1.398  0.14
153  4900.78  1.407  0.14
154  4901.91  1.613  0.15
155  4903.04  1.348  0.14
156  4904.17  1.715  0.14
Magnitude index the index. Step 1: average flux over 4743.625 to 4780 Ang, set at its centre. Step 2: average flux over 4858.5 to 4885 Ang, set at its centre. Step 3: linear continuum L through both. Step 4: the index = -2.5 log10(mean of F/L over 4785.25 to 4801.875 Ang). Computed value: 0.11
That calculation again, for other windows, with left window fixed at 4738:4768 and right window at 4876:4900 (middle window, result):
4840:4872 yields 0.04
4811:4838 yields -0.03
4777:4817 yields 0.05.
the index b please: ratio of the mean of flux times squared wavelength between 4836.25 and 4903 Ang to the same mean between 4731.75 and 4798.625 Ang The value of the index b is 1.02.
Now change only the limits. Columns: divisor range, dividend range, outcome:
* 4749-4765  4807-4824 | 1.08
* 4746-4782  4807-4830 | 1.07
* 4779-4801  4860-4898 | 1.11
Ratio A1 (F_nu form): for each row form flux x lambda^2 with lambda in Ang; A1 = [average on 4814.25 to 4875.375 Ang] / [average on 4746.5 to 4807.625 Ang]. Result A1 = 1.04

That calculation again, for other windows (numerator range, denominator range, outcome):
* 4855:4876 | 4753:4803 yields 1.05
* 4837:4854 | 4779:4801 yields 1.07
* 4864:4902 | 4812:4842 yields 0.98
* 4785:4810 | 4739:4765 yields 0.95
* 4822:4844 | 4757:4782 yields 1.02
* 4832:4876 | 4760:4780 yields 1.01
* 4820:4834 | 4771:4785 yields 1.09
